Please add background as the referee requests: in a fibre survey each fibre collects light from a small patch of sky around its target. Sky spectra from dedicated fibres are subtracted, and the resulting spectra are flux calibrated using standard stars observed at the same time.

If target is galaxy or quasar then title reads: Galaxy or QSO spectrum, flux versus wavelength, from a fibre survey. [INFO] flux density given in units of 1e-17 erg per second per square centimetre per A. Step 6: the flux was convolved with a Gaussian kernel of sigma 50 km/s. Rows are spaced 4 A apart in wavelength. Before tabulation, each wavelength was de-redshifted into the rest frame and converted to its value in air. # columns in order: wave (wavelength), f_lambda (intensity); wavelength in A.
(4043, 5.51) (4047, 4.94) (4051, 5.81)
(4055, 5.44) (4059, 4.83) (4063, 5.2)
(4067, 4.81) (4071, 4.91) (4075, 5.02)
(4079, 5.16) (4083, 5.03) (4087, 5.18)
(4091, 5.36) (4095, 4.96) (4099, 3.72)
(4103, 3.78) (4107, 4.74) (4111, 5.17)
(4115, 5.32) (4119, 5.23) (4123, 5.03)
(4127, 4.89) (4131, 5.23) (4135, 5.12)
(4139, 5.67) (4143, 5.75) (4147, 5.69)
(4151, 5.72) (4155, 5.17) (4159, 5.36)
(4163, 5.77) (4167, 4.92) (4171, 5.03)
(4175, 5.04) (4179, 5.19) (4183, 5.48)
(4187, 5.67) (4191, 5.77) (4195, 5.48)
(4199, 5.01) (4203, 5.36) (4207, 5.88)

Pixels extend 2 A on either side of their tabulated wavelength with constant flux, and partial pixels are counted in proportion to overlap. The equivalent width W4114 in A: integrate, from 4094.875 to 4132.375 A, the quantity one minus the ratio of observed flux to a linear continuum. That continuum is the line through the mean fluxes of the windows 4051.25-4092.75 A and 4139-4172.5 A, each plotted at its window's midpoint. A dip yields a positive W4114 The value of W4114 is 3.5 A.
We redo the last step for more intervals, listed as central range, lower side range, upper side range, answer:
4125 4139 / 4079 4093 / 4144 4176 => 0.34 A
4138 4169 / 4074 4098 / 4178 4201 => -1.11 A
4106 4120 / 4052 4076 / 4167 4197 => 0.14 A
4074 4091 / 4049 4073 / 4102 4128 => -0.22 A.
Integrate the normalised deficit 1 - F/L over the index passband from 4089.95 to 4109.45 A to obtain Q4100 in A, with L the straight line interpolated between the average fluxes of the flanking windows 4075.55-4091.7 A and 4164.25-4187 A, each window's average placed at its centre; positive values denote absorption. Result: 2.55 A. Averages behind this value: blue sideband 5.15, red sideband 5.2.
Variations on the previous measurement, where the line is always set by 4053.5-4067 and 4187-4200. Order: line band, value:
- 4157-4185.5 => 0.8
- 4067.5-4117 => 3.1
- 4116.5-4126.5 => 0.3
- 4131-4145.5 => -0.4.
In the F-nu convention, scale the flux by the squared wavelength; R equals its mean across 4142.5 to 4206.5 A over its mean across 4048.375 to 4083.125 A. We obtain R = 1.11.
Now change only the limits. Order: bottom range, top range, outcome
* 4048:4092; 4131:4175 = 1.09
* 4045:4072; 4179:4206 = 1.13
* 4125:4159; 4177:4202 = 1.03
